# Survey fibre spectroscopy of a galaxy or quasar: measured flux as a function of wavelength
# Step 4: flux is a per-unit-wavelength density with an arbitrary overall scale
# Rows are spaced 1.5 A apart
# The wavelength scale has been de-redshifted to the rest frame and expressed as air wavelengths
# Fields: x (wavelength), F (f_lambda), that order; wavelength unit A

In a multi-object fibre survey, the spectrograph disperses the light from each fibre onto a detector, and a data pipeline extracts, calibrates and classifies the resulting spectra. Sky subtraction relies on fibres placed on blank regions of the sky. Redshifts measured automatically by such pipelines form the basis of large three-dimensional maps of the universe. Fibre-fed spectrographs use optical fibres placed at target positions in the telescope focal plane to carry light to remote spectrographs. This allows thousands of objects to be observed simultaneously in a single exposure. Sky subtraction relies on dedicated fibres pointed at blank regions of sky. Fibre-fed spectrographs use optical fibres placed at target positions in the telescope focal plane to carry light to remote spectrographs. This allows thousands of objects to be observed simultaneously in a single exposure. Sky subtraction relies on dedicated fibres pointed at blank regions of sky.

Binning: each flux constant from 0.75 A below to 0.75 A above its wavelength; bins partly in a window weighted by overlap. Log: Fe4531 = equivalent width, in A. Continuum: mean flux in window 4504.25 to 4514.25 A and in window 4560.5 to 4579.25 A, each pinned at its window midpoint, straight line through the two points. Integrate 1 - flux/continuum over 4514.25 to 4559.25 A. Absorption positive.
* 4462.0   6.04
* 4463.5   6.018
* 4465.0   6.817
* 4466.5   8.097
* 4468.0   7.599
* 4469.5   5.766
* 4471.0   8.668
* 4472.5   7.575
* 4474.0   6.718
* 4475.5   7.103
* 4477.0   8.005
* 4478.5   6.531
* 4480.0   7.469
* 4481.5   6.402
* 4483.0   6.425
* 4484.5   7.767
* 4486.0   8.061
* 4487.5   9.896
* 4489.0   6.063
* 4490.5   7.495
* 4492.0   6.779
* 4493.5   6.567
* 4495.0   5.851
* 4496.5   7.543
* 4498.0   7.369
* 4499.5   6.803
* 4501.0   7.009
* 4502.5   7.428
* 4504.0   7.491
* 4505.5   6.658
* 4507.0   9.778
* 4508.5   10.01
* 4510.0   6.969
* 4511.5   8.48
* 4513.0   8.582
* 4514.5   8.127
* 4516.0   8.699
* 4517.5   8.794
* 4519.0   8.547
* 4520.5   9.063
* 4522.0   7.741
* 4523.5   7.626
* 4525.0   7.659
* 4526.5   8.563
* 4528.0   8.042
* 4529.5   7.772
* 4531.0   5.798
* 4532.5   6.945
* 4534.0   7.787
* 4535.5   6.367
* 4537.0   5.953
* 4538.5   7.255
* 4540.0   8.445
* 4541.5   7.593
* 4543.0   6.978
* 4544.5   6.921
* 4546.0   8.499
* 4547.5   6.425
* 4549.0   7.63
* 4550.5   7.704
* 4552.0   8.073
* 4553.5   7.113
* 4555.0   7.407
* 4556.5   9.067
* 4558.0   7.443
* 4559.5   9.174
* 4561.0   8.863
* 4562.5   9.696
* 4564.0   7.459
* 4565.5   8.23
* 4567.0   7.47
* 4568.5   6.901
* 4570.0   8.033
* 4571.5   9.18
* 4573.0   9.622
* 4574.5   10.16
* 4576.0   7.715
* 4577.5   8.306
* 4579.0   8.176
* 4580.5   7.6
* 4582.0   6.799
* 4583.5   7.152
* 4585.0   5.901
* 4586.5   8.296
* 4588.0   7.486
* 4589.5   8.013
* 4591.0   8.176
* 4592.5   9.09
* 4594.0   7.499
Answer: 3.84 A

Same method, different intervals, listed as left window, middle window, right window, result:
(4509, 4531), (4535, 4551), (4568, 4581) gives 2.0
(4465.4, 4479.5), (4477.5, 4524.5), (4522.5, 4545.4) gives -2.3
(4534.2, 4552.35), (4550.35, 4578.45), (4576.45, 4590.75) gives -3.3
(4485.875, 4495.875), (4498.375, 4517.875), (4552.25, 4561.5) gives -1.5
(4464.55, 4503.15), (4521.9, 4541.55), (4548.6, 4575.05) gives 1.2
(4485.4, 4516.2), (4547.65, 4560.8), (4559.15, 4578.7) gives 0.6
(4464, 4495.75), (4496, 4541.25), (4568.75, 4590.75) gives -1.6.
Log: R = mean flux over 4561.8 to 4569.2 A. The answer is 7.95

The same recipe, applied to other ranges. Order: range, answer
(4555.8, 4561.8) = 8.64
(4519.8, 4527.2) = 8.12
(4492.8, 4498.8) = 6.83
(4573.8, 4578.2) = 8.72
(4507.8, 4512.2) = 8.47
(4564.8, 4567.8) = 7.83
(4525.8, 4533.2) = 7.42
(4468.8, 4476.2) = 7.18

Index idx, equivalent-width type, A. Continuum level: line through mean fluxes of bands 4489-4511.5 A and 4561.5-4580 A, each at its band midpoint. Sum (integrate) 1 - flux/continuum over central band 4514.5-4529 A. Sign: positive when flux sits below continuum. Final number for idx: -1.09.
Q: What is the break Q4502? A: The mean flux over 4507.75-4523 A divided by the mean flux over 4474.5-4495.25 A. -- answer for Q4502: 1.18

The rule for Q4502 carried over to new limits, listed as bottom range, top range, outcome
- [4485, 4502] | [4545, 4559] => 1.07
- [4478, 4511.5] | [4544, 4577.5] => 1.10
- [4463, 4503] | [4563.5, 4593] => 1.11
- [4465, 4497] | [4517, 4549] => 1.04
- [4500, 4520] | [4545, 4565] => 0.98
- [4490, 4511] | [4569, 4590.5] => 1.08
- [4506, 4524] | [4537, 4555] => 0.87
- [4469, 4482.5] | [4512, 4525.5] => 1.17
